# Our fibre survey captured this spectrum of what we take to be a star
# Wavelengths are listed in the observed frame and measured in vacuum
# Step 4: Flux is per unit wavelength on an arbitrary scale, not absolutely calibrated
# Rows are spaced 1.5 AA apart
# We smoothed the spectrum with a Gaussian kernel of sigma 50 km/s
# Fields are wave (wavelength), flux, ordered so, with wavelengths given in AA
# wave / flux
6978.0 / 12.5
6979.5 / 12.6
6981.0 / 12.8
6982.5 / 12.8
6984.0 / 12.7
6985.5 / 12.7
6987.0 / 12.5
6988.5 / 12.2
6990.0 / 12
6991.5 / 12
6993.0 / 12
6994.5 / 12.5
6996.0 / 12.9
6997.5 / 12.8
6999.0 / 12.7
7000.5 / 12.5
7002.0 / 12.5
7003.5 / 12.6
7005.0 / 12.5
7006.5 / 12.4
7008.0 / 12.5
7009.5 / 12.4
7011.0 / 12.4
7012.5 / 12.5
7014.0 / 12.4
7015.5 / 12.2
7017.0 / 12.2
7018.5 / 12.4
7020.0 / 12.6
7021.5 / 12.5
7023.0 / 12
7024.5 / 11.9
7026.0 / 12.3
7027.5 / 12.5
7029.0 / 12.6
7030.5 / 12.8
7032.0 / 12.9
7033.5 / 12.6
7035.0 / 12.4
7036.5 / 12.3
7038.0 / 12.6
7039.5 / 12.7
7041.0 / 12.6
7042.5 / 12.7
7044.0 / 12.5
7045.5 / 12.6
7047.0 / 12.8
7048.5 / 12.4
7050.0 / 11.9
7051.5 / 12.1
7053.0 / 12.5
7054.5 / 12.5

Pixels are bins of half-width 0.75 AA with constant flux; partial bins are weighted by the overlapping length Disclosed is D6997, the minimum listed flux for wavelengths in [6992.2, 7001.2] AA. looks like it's 12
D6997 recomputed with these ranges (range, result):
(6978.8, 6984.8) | 12.6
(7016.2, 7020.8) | 12.2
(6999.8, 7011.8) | 12.4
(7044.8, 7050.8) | 11.9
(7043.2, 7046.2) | 12.5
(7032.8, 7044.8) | 12.3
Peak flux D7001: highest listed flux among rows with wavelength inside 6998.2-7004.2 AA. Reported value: 12.7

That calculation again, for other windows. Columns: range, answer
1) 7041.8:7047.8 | 12.8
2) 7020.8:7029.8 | 12.6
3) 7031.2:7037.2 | 12.9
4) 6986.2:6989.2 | 12.5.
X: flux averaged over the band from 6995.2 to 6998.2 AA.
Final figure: 12.8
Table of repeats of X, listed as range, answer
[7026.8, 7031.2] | 12.6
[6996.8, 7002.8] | 12.6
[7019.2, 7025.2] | 12.3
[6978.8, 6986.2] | 12.7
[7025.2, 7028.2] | 12.4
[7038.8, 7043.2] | 12.7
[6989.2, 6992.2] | 12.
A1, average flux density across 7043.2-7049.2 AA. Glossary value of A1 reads 12.6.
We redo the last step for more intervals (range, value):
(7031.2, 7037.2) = 12.6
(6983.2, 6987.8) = 12.6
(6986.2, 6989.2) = 12.4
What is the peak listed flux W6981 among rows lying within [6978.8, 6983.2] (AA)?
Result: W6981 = 12.8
